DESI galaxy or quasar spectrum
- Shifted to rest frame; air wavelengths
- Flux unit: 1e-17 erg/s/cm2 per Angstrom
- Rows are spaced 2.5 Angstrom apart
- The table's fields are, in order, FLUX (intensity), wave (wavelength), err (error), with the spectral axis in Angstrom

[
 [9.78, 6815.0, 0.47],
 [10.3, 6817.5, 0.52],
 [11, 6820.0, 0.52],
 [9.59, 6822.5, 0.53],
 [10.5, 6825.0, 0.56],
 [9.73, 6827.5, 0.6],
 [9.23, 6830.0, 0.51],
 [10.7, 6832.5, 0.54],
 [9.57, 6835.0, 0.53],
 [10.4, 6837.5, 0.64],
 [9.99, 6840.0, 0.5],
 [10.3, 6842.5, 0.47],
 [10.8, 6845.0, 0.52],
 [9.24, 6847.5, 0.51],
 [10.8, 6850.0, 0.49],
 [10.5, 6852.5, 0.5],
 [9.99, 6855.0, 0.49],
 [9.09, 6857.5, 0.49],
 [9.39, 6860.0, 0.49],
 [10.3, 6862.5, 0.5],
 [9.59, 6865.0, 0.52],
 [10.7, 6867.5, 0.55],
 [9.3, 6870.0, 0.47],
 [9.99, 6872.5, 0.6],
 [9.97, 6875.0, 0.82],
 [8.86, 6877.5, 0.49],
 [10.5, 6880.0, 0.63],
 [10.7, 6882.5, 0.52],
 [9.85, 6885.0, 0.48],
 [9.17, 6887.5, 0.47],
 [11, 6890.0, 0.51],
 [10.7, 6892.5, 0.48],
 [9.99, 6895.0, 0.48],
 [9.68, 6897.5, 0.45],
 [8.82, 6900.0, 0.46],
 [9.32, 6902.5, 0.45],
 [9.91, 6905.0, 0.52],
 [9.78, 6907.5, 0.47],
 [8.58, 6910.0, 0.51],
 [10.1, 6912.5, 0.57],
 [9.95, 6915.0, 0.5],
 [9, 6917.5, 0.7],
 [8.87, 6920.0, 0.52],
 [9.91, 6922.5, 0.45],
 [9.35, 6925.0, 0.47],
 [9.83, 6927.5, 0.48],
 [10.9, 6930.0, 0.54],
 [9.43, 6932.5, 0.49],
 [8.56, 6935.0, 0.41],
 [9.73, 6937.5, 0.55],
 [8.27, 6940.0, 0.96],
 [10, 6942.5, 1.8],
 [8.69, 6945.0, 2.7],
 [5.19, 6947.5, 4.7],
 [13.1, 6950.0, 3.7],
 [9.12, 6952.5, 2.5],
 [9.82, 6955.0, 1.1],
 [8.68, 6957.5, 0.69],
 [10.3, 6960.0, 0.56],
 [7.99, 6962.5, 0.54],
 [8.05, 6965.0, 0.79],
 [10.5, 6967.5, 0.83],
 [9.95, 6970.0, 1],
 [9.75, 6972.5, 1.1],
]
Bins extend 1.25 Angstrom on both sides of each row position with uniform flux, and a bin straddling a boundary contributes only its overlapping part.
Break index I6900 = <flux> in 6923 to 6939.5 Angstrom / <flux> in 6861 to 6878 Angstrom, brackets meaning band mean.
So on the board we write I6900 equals 1.0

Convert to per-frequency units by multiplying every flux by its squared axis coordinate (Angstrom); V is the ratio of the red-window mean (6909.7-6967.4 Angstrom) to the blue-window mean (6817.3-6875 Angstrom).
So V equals 0.95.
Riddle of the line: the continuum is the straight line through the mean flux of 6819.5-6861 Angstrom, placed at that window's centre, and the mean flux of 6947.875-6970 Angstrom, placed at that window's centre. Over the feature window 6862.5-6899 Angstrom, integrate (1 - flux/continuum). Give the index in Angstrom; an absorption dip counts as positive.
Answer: -0.5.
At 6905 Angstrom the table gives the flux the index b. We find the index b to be 9.91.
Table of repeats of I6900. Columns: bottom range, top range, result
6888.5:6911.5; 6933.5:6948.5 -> 0.87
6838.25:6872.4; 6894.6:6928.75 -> 0.95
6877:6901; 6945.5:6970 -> 0.92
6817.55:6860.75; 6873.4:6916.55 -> 0.98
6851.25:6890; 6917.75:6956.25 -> 0.95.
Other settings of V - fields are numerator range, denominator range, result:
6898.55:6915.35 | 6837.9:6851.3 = 0.94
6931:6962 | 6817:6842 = 0.94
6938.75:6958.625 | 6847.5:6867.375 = 0.94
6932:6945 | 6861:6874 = 0.94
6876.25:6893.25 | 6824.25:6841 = 1.02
